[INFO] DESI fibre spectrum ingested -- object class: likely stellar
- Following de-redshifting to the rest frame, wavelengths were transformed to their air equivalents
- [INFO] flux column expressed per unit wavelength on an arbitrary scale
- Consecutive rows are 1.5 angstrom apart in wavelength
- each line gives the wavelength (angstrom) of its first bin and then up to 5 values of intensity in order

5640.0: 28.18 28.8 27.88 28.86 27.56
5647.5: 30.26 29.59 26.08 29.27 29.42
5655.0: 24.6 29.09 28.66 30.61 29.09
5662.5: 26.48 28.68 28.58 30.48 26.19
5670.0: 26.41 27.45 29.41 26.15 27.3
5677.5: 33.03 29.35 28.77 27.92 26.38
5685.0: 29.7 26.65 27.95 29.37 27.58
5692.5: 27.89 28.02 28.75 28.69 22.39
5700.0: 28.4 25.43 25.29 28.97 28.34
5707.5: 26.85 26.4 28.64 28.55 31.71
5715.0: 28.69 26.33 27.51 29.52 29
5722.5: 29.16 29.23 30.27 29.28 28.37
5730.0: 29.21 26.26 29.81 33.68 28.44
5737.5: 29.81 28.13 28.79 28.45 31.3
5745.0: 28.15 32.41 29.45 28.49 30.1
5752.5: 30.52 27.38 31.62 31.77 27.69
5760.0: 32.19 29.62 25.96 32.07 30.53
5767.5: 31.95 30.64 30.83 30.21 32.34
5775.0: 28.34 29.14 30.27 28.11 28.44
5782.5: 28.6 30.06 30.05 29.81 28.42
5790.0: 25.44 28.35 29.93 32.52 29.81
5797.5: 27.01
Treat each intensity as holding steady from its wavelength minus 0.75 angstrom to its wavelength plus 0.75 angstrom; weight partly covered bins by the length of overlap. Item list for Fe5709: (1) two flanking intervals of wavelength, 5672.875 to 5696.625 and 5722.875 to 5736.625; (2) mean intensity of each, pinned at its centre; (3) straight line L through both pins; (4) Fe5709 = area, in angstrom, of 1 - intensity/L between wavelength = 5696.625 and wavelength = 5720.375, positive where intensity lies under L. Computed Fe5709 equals 1.08 angstrom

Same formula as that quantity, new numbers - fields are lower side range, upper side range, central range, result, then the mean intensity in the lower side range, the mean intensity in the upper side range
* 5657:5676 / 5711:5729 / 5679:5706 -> 0.9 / 28.2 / 29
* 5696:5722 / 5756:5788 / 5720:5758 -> -1.0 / 27.7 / 29.9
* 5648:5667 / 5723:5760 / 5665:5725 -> 1.8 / 28.5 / 29.6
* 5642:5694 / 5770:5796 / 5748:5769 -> -0.6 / 28.3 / 29.5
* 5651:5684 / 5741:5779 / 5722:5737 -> 0.0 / 28.3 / 30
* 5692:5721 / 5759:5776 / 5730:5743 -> -0.1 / 27.7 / 30.4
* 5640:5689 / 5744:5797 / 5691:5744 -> 1.1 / 28.3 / 29.7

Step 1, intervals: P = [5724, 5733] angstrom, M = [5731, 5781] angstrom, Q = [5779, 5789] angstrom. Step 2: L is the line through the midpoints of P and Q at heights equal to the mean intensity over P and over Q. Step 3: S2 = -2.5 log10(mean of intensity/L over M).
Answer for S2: -0.03 mag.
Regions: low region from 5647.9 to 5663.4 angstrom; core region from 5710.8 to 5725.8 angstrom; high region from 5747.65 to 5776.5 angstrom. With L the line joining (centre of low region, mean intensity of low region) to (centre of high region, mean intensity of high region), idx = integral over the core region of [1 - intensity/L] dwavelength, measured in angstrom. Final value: 0.2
